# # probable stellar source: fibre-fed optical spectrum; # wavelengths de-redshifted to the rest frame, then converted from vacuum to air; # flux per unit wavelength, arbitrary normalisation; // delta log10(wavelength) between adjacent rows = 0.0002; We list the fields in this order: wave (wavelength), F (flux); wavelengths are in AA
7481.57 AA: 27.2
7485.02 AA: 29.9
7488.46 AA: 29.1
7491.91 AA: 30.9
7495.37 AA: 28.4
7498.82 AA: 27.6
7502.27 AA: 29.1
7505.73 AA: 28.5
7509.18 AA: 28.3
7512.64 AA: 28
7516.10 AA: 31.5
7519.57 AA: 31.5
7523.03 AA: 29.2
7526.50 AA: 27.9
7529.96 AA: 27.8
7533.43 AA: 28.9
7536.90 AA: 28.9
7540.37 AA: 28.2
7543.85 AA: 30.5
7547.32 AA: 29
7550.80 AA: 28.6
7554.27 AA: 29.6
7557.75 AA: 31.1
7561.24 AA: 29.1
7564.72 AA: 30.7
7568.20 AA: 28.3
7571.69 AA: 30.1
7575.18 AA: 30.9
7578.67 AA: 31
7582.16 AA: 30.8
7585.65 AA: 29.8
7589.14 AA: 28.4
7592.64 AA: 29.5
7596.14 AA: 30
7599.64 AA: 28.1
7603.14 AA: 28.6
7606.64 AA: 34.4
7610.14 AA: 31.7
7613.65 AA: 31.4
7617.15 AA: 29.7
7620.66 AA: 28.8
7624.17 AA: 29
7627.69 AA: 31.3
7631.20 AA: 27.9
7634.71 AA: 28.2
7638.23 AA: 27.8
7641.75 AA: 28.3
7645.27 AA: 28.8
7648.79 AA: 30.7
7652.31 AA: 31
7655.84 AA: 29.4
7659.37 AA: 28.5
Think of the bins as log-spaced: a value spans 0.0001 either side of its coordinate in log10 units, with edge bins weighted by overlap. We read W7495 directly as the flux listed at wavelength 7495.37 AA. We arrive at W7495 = 28.4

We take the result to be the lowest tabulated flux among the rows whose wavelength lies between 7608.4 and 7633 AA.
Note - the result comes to 27.9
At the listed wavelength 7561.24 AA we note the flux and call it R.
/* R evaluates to 29.1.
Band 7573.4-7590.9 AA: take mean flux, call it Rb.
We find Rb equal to 30.2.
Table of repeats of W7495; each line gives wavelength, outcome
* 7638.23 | 27.8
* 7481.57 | 27.2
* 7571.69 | 30.1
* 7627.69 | 31.3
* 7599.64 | 28.1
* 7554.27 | 29.6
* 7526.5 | 27.9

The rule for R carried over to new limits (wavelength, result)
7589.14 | 28.4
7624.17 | 29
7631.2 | 27.9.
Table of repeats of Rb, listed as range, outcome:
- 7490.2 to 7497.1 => 29.6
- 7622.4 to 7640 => 28.8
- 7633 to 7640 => 28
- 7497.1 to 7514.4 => 28.3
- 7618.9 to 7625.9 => 28.9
